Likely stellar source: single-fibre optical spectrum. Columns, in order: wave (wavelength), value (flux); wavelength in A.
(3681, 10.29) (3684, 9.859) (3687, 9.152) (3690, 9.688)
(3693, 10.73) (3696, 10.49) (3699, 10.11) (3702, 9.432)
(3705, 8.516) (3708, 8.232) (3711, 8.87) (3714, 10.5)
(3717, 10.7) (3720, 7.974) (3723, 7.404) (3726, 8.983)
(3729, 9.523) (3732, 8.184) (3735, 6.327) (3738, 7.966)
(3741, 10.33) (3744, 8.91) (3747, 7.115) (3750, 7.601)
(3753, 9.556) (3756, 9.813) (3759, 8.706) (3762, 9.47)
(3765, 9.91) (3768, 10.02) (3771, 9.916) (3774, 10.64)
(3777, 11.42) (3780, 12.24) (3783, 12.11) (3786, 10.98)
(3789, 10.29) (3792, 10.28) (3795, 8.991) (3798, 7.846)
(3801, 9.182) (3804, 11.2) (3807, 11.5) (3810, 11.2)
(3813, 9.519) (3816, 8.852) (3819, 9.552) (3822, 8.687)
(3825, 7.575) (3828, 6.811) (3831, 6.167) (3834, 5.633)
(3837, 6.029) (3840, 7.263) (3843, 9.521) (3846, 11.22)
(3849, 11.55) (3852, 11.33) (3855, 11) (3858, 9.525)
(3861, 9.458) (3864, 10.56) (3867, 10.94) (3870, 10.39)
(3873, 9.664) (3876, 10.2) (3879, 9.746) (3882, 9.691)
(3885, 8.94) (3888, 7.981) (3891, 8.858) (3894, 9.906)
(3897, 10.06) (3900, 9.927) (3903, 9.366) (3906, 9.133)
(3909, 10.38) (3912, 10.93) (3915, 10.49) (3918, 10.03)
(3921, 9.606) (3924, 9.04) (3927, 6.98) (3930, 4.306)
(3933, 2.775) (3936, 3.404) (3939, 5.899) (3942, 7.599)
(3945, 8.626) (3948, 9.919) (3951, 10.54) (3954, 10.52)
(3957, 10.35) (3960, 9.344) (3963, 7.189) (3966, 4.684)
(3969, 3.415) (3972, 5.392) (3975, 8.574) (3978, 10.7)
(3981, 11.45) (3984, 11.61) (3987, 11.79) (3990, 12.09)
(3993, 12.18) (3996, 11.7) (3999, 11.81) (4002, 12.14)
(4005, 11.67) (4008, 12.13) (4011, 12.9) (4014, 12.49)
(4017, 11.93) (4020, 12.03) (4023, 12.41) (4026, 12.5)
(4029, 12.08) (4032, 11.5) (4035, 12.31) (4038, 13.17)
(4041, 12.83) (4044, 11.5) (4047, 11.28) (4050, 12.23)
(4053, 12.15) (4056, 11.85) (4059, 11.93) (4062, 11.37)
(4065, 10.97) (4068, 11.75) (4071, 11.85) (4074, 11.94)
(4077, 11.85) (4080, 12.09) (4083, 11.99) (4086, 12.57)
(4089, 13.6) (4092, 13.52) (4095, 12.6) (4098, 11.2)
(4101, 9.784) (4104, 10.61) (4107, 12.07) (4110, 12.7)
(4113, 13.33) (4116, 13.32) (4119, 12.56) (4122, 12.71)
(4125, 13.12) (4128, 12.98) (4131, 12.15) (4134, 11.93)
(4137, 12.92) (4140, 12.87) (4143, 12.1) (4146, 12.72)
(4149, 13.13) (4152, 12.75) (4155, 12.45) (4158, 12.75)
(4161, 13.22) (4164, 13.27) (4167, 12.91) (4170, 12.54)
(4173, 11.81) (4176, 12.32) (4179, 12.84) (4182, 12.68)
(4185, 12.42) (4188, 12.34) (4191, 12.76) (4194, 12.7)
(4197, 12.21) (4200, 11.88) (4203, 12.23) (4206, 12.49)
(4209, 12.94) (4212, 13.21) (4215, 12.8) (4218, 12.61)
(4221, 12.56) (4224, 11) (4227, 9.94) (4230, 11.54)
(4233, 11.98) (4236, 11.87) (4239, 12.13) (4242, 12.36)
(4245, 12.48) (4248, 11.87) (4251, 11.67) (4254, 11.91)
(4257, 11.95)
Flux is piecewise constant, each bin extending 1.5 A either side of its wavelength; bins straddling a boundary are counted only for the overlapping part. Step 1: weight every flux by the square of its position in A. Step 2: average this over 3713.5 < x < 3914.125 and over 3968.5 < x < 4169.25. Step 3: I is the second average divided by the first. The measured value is 1.44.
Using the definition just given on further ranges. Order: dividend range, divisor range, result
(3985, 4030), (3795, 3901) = 1.41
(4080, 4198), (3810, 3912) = 1.54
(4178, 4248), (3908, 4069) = 1.34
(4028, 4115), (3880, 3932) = 1.44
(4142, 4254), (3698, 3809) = 1.63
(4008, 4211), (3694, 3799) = 1.58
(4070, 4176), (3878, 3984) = 1.62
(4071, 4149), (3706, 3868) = 1.56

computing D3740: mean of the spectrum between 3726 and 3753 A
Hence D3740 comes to 8.36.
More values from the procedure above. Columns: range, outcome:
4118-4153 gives 12.7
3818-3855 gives 8.53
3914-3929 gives 9.02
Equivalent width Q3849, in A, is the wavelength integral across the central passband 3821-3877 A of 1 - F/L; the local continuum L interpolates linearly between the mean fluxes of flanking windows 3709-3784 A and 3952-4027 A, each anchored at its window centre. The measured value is 4.1 A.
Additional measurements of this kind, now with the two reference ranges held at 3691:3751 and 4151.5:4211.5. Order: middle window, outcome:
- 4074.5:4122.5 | -1.4 A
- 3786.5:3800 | 0.0 A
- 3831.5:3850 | 2.9 A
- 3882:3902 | 1.9 A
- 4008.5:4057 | -3.4 A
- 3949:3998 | 6.4 A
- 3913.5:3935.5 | 6.5 A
